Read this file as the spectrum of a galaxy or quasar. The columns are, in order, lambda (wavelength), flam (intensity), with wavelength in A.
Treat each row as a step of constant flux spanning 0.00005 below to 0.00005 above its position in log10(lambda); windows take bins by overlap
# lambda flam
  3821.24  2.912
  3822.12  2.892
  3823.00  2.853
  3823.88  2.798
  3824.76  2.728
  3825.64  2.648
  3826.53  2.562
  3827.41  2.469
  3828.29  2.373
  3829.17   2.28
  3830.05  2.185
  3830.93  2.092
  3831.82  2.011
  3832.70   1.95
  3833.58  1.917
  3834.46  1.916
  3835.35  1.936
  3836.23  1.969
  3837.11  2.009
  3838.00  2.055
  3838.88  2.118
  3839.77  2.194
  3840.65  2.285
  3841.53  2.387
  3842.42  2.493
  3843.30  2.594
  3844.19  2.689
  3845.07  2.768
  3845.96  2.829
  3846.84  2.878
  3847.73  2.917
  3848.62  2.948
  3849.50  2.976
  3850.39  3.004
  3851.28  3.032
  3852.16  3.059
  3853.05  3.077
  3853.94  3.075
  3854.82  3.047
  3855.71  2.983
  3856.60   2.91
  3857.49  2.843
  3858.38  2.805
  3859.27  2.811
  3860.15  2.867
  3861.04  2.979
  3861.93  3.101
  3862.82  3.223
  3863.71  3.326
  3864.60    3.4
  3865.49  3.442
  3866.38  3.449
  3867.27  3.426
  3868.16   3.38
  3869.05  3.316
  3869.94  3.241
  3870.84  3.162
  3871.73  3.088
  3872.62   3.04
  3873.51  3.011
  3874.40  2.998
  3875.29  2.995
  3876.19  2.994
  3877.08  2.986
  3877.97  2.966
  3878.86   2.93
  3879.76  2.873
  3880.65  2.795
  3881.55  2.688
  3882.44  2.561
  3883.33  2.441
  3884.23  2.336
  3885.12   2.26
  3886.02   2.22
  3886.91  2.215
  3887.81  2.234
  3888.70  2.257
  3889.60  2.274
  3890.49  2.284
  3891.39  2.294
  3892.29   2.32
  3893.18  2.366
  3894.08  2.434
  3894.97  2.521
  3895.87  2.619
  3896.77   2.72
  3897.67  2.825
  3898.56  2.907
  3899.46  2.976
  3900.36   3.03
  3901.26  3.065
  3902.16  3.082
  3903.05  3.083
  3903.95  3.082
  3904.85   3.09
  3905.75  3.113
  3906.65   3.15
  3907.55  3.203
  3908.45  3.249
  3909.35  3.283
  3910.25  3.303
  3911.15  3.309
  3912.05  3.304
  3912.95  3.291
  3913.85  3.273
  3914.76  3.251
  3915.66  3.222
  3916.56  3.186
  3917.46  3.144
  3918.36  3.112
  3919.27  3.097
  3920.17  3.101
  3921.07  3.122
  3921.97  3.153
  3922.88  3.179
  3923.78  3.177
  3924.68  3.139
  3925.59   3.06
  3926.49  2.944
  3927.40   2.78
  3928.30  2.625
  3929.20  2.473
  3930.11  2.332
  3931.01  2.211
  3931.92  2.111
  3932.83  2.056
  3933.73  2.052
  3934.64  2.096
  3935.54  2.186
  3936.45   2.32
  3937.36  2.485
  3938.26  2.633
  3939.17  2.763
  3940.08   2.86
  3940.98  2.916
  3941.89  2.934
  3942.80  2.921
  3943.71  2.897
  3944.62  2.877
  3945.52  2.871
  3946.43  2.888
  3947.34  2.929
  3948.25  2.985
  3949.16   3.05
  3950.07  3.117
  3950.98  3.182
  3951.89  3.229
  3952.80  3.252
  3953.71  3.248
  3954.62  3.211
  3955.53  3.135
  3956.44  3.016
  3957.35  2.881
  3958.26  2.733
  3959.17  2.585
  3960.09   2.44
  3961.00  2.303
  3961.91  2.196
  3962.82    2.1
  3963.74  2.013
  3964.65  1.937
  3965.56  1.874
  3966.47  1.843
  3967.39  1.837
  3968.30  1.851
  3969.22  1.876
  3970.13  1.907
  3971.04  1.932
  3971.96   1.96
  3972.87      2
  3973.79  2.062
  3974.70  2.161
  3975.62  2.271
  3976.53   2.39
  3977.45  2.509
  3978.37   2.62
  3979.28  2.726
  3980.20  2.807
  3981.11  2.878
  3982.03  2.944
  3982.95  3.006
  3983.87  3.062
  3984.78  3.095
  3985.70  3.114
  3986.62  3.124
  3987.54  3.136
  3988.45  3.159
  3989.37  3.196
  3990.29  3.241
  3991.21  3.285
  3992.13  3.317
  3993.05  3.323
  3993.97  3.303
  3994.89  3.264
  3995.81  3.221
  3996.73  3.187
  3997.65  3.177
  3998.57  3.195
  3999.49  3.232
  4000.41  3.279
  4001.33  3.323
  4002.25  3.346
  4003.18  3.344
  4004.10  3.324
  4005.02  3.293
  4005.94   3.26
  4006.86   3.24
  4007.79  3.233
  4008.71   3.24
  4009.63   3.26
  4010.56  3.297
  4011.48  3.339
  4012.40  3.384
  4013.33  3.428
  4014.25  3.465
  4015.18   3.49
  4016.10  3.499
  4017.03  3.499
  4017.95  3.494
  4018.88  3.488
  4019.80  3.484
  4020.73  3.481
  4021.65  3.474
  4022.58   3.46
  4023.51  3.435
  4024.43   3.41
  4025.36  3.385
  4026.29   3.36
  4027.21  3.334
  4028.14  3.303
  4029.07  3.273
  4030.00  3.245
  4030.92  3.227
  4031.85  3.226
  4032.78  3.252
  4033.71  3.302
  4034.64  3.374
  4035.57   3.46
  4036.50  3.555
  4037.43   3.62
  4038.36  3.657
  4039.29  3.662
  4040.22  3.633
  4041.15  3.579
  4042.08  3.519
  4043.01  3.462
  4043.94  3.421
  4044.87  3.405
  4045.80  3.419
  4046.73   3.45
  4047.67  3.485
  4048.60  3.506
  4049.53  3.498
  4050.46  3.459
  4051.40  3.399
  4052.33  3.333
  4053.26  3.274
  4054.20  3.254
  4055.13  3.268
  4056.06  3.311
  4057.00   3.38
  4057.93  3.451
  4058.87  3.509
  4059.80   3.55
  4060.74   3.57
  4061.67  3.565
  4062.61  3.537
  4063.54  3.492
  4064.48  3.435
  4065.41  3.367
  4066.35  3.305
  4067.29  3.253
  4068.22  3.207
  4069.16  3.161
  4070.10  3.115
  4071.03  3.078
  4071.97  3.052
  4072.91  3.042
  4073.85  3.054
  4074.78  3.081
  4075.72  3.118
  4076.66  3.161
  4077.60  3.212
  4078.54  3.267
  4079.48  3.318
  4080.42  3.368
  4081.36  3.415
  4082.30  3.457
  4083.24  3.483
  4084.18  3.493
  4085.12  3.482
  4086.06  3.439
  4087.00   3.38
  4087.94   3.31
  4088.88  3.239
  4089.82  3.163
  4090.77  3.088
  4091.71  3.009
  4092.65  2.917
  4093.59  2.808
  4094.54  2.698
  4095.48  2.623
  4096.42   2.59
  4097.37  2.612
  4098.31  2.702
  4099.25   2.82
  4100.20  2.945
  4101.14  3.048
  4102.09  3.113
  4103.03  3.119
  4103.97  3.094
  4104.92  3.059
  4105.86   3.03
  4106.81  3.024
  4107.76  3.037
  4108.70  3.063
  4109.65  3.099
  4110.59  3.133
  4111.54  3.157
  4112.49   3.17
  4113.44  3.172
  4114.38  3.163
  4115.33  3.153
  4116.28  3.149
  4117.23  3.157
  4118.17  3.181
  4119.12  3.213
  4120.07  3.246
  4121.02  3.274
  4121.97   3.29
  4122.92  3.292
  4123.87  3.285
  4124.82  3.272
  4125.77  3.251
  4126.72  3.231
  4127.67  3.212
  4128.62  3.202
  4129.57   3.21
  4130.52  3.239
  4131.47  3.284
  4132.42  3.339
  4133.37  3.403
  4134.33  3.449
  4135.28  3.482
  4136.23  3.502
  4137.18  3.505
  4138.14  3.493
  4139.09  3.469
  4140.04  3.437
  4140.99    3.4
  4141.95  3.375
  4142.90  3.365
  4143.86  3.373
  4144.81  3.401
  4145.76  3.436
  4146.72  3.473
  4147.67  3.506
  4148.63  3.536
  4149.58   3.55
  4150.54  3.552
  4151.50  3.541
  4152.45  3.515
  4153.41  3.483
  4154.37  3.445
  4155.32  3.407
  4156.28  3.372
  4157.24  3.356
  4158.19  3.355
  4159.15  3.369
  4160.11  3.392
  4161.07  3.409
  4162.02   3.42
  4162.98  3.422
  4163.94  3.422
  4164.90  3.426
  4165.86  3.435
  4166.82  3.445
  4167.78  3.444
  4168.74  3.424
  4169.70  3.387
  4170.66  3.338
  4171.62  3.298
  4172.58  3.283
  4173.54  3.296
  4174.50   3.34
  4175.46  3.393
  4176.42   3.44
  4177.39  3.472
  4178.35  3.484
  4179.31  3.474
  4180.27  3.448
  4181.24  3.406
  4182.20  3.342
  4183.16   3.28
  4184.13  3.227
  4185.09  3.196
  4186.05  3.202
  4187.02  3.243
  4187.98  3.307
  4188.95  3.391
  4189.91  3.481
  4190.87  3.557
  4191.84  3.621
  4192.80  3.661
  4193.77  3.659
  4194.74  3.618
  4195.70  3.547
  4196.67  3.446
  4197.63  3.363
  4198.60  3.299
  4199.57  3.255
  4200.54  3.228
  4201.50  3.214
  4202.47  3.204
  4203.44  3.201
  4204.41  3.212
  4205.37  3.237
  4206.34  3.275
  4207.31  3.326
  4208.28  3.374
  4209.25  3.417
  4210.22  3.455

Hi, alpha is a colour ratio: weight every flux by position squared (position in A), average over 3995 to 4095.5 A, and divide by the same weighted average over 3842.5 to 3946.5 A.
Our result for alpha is 1.25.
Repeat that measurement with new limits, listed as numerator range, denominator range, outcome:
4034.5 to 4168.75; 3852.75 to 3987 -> 1.30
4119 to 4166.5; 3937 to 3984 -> 1.43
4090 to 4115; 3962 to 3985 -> 1.38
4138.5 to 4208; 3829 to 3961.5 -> 1.39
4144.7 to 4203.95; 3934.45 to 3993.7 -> 1.41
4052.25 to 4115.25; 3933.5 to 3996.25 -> 1.25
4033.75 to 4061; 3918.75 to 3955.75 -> 1.30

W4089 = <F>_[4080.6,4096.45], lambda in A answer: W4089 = 3.17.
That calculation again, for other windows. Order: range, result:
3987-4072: 3.37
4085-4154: 3.22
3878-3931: 2.85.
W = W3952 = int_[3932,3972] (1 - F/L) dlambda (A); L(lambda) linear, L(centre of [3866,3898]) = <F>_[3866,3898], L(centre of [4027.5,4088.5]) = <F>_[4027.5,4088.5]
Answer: 5.7 A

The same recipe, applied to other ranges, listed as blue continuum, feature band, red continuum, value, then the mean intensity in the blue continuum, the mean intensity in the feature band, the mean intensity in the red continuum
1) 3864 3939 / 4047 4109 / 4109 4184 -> 0.1 A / 2.85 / 3.21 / 3.36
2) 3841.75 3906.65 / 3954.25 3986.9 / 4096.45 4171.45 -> 6.2 A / 2.86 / 2.45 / 3.29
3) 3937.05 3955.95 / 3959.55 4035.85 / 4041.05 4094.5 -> 3.6 A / 2.97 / 2.98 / 3.32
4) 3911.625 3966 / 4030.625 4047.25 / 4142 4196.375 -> -2.1 A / 2.79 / 3.46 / 3.42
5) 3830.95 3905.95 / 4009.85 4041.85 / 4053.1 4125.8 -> -3.9 A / 2.74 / 3.43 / 3.19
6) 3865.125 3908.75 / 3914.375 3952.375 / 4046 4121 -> 1.2 A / 2.83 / 2.83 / 3.2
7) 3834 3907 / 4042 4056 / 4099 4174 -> -1.2 A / 2.78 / 3.41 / 3.31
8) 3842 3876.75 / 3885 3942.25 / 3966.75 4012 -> 3.6 A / 3.03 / 2.79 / 2.9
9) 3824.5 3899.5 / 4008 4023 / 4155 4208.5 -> -2.0 A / 2.69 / 3.42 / 3.38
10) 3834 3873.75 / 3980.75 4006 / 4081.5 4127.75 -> -1.7 A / 2.85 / 3.2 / 3.12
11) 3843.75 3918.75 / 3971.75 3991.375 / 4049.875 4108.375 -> 1.9 A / 2.93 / 2.76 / 3.2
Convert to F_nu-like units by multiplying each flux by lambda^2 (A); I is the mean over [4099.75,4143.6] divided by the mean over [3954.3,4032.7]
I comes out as 1.16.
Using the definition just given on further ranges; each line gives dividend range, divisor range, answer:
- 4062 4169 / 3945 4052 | 1.12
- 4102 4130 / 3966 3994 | 1.29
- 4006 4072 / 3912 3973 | 1.33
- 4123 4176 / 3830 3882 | 1.41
